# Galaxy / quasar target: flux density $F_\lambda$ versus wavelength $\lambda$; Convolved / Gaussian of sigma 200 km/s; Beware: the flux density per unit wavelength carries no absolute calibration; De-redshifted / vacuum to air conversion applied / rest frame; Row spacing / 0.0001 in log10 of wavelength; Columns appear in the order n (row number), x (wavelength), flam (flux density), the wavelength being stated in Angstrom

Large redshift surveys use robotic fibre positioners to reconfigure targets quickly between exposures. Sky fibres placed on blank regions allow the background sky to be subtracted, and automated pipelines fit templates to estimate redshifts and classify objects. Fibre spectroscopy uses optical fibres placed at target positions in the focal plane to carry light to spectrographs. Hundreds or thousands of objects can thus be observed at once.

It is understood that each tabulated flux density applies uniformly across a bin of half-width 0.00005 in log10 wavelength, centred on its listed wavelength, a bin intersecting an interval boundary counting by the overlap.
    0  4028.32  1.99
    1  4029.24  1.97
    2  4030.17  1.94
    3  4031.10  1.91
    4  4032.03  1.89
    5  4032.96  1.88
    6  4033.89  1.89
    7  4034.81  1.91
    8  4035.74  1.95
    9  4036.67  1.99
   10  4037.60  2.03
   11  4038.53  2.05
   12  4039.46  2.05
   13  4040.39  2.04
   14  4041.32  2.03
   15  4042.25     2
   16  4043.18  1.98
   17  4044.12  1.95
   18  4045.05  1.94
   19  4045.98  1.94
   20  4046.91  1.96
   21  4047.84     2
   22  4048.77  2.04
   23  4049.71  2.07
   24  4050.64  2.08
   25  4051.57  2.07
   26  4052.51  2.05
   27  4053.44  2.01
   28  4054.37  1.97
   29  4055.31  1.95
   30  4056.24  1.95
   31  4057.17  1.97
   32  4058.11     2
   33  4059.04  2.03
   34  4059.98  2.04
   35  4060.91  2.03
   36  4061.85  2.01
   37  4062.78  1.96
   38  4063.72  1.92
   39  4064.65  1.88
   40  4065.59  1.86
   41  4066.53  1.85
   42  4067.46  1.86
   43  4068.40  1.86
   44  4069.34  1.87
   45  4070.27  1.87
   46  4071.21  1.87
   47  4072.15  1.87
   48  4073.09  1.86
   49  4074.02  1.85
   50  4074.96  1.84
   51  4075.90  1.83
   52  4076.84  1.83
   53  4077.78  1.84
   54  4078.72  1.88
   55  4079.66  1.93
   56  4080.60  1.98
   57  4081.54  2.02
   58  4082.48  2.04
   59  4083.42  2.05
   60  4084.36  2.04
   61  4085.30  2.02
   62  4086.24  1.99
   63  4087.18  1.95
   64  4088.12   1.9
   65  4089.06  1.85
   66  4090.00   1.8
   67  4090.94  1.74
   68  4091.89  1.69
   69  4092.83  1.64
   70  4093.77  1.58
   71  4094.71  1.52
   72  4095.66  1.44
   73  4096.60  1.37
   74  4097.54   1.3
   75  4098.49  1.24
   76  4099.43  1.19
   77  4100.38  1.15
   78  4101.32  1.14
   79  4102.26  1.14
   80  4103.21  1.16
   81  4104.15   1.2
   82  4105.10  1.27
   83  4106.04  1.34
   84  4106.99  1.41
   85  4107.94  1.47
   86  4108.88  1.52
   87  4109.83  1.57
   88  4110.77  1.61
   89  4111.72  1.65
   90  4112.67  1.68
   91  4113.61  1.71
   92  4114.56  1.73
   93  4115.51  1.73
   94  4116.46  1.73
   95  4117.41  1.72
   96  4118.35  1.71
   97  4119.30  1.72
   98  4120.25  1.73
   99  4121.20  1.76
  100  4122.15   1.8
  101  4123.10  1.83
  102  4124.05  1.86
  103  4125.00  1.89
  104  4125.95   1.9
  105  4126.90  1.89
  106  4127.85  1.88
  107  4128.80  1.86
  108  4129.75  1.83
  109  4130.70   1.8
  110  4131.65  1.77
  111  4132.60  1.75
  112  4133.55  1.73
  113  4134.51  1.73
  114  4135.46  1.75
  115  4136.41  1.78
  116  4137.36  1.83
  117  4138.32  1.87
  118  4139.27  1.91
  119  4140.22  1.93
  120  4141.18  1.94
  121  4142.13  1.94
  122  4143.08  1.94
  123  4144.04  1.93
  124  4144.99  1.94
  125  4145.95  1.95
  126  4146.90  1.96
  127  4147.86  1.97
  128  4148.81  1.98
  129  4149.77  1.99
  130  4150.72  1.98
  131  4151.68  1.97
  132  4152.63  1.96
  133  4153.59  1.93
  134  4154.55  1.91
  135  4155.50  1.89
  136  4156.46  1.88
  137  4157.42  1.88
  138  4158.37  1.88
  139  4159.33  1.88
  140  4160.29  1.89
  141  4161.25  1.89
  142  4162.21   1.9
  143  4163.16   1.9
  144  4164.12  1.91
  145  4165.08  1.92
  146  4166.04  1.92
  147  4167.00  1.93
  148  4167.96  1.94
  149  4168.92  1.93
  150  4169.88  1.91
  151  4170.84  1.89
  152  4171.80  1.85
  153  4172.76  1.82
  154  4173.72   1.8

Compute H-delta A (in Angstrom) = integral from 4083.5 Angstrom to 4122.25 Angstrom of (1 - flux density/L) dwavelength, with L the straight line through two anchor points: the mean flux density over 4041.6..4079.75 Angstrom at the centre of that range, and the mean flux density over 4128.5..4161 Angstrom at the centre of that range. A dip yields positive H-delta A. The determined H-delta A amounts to 6.6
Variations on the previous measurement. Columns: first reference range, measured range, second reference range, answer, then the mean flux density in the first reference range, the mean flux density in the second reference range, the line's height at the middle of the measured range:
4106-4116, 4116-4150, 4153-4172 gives -2.4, 1.59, 1.9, 1.73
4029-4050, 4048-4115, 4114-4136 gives 4.5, 1.97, 1.79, 1.88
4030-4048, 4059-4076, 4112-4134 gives 0.0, 1.97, 1.78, 1.9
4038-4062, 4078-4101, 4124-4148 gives 2.7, 2.01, 1.87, 1.94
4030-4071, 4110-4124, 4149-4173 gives 1.5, 1.97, 1.91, 1.93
